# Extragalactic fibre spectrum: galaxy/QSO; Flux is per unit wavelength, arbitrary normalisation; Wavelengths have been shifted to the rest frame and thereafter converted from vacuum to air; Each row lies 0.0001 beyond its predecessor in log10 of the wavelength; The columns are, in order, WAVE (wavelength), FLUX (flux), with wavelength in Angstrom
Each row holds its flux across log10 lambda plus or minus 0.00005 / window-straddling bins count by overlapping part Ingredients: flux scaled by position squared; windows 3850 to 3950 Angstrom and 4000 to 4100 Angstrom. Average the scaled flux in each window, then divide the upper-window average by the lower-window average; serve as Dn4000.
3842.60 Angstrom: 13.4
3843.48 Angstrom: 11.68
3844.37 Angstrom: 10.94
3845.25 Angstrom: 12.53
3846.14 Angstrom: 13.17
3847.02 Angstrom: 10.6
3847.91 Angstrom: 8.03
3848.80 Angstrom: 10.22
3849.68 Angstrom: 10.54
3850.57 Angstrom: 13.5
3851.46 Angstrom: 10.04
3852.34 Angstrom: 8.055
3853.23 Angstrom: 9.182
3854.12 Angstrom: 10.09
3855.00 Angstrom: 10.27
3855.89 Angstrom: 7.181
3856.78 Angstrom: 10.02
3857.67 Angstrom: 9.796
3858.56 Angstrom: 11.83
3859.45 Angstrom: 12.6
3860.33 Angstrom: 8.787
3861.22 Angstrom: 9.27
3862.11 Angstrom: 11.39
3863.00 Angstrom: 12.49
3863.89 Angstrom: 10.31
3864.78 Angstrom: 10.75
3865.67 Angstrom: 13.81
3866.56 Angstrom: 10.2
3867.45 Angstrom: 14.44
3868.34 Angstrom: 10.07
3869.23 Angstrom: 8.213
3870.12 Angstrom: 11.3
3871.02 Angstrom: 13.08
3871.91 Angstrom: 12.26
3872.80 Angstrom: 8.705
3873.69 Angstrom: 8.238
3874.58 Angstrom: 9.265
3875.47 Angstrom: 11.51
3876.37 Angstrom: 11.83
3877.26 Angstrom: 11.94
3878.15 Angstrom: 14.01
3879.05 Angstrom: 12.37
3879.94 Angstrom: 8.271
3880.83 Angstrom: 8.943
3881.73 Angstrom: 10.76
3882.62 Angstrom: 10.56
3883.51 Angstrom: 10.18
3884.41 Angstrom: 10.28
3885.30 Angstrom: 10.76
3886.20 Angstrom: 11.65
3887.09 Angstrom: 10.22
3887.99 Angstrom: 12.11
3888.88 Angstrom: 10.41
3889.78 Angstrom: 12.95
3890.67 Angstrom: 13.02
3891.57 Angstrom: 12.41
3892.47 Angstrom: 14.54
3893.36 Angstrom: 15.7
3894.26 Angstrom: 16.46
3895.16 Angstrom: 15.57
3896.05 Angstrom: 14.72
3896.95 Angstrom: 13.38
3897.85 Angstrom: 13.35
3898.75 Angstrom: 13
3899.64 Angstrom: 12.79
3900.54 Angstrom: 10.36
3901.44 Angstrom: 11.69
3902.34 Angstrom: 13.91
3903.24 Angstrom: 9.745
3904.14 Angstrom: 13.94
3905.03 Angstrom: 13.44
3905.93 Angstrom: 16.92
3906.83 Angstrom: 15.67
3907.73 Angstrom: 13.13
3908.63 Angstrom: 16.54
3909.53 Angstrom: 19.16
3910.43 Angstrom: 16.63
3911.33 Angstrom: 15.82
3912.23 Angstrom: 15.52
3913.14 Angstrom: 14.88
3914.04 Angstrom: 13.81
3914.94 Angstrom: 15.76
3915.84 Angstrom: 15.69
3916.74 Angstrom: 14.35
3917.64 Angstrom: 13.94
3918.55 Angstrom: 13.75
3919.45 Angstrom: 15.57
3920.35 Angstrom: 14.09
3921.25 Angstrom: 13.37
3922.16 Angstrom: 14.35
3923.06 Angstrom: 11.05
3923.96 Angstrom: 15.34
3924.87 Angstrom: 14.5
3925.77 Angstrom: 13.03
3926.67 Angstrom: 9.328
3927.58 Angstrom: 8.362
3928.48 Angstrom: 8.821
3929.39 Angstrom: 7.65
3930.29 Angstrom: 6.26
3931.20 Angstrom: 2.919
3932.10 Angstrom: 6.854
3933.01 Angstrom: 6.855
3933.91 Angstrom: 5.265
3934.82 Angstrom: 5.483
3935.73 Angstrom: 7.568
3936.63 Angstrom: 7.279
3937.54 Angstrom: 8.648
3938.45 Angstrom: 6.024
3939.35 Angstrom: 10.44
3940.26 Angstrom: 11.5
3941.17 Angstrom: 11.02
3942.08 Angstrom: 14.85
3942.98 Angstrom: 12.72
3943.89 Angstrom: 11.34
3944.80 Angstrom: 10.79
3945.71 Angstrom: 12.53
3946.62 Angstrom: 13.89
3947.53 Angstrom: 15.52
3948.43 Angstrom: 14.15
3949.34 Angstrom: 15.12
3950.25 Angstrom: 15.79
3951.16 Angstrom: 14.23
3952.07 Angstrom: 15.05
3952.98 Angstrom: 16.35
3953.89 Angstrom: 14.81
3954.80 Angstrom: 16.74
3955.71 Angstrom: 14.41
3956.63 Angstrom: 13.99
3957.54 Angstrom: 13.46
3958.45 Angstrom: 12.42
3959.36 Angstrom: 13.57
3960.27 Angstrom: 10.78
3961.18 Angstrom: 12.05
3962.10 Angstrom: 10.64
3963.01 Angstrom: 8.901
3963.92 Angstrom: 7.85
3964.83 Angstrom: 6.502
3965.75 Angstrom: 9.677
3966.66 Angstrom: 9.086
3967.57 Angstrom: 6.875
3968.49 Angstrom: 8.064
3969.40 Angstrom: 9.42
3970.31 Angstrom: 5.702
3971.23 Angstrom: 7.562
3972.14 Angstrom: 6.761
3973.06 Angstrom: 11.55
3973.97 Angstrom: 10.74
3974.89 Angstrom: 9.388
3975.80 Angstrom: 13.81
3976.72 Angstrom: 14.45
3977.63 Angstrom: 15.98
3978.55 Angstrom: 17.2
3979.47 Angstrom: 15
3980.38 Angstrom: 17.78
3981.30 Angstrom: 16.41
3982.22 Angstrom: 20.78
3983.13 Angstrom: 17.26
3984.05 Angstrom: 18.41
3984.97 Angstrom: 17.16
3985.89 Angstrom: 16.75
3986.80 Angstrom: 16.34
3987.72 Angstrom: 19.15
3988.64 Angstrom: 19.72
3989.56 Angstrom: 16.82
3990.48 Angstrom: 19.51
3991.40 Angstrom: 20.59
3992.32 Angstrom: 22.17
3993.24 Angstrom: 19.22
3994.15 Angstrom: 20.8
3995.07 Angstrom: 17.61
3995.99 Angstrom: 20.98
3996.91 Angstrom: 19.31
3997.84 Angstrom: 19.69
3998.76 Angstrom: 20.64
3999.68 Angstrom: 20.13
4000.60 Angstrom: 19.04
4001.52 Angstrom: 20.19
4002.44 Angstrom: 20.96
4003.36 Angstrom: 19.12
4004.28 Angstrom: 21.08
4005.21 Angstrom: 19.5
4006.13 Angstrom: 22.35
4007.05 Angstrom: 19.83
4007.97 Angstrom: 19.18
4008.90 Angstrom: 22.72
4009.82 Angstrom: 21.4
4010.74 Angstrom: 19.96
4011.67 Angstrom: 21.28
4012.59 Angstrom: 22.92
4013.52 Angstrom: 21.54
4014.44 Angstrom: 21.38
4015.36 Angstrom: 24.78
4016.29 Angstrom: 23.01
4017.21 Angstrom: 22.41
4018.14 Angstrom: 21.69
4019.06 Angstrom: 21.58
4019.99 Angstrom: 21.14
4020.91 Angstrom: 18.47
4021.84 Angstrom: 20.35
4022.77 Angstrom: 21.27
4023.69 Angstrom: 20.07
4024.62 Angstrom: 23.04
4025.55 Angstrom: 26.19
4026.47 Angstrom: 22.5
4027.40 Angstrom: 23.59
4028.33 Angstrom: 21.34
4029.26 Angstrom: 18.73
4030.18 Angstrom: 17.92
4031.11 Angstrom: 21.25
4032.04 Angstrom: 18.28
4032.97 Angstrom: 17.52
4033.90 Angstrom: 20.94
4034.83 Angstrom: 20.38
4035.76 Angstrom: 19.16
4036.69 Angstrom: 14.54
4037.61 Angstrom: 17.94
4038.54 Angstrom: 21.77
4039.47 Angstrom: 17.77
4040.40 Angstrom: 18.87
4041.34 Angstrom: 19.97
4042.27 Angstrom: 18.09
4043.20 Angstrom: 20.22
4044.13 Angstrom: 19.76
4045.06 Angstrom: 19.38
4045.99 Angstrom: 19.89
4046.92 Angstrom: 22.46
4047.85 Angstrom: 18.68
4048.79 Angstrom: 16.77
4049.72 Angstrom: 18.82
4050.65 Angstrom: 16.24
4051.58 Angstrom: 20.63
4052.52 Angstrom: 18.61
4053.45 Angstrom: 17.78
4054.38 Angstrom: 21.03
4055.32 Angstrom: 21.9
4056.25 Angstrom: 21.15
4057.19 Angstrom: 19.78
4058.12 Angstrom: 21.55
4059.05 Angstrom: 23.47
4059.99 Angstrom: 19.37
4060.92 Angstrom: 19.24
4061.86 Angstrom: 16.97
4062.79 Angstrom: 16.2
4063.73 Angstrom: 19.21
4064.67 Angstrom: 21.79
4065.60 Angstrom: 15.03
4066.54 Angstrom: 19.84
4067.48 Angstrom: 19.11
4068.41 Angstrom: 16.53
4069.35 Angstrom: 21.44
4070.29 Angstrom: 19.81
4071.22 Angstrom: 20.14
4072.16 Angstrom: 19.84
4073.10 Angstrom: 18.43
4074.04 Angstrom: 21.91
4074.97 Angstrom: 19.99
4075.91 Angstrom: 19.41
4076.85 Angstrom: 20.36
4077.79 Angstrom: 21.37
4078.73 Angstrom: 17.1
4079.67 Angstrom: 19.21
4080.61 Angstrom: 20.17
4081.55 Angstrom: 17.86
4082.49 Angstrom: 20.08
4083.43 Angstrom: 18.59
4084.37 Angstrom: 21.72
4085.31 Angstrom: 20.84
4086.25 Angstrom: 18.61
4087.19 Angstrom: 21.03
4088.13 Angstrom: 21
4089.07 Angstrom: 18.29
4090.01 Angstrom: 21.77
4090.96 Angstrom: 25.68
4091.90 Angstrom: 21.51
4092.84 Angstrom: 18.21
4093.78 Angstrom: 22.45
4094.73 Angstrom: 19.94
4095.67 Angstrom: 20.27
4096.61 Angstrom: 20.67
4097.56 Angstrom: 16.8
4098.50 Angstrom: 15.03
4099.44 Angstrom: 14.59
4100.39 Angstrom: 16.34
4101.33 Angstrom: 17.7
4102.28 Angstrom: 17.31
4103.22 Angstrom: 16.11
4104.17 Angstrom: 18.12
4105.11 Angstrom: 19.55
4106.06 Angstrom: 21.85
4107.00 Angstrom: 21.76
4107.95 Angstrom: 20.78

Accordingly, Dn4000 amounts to 1.8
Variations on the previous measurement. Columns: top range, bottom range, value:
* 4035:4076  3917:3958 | 1.76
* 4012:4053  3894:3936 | 1.71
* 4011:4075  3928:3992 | 1.70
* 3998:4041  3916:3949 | 1.98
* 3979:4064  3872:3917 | 1.64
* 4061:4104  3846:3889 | 2.01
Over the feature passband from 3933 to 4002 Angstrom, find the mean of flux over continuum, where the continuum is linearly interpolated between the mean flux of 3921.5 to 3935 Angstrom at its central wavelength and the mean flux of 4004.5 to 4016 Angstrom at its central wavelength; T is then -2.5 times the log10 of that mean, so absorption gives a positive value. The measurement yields 0.10 mag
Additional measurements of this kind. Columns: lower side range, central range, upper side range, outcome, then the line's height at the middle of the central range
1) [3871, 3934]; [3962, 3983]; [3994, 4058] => 0.428 mag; 16.8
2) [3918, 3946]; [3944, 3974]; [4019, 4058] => 0.073 mag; 12.7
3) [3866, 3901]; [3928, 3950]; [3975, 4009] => 0.496 mag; 15.3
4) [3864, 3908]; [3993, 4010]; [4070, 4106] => -0.233 mag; 16.3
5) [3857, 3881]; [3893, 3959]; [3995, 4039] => 0.144 mag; 14.7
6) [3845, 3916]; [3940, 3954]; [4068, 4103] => 0.058 mag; 14.5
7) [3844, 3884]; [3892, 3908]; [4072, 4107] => -0.144 mag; 12.1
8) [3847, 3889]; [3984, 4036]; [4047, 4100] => -0.213 mag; 16.8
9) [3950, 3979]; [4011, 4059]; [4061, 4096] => -0.223 mag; 16.7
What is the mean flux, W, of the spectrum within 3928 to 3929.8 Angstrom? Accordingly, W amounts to 8.25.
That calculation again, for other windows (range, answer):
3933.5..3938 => 6.85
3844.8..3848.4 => 11.1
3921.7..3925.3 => 13.8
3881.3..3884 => 10.5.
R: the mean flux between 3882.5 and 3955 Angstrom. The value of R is 12.5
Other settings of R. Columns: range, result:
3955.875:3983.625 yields 11.8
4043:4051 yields 19.2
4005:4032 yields 21.4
